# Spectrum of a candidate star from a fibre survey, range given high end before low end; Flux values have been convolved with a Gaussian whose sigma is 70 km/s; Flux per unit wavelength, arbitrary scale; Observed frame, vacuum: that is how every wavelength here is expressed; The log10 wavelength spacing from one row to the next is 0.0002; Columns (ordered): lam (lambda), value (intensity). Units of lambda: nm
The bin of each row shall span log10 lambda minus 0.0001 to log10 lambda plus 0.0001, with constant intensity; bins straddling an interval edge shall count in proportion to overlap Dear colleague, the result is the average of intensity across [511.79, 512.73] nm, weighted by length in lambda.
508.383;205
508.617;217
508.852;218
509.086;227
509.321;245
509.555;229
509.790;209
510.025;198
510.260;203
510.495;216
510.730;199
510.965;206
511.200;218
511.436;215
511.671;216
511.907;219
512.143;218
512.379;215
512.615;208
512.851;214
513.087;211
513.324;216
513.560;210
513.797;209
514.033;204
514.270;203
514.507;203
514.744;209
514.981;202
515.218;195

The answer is 215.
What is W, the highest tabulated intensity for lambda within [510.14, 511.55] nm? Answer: 218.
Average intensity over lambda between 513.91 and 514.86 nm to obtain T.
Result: 205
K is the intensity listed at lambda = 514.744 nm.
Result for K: 209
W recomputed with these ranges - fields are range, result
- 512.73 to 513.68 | 216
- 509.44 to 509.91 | 229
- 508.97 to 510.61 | 245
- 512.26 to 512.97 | 215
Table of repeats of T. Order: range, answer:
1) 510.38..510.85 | 208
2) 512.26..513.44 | 213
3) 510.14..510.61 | 209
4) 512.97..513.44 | 213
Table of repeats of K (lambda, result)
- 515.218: 195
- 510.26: 203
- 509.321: 245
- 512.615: 208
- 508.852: 218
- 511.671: 216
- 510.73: 199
